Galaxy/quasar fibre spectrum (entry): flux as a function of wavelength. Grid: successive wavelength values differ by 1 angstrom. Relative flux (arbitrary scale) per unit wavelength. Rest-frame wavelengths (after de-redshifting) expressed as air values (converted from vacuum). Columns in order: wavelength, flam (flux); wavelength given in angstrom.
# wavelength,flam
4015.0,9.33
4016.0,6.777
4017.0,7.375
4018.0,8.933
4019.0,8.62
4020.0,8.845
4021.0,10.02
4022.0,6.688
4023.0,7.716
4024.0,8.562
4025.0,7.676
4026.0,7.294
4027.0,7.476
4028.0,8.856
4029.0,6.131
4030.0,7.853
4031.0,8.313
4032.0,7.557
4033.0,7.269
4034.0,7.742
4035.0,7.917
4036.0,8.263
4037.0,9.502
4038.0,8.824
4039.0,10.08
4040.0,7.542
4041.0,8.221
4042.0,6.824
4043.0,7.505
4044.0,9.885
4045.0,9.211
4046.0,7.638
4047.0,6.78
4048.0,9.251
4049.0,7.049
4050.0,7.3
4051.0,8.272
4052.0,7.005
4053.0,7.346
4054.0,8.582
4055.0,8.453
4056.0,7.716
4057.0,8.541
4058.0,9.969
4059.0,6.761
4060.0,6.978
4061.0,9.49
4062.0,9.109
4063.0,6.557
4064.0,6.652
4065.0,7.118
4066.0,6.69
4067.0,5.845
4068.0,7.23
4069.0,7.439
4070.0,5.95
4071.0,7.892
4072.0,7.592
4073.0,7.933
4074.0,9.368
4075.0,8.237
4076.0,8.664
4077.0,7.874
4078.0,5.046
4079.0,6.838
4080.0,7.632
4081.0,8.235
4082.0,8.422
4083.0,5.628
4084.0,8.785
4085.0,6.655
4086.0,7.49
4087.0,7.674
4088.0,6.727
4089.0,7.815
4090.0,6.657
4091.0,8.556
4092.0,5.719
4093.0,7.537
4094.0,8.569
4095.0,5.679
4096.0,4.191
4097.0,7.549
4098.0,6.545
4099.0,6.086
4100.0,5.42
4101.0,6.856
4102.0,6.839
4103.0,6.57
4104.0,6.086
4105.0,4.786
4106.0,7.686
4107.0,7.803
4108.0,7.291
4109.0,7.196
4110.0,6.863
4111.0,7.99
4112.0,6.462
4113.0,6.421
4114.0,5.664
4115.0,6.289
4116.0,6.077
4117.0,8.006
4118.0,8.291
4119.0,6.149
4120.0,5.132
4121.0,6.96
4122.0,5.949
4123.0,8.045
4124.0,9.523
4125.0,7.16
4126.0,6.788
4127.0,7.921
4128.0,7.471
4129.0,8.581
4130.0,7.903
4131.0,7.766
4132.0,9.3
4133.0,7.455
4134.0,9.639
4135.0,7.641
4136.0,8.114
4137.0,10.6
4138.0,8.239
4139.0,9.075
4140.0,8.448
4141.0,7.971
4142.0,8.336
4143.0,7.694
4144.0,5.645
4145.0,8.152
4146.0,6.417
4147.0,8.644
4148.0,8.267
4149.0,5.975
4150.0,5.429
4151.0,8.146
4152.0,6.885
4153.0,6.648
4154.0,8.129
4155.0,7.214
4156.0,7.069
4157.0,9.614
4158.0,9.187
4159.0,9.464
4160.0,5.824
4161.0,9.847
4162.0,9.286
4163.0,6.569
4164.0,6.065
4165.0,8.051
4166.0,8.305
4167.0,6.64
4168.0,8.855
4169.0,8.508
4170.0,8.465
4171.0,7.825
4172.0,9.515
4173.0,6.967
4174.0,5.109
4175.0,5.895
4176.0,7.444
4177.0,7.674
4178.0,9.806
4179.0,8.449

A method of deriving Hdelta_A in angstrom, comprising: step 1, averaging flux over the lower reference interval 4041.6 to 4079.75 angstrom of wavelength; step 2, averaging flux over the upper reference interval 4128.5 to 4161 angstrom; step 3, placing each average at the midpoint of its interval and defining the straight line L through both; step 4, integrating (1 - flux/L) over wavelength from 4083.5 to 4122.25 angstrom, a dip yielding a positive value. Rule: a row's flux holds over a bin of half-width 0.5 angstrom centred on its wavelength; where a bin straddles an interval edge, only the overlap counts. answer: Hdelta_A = 5.1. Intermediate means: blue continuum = 7.7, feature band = 6.8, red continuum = 7.95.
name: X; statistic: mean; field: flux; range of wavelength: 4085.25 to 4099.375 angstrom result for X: 6.92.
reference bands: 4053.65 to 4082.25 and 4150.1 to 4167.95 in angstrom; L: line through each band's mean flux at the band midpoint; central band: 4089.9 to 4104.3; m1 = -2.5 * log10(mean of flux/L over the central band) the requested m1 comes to 0.170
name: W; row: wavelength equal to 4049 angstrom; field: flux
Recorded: 7.049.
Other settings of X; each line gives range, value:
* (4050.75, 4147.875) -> 7.41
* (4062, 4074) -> 7.18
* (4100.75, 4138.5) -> 7.36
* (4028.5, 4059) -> 8.06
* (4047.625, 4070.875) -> 7.62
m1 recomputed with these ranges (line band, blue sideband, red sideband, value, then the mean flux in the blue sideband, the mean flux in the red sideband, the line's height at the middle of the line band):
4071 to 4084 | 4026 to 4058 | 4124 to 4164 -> 0.04 mag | 8.05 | 7.91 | 8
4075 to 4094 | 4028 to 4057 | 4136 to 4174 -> 0.08 mag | 8.03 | 7.86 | 7.96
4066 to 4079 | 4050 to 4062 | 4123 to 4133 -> 0.10 mag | 8.11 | 8.02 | 8.09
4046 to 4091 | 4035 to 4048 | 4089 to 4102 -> -0.01 mag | 8.37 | 6.67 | 7.52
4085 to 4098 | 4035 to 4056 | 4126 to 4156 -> 0.15 mag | 8.16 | 7.82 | 8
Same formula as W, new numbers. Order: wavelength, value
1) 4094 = 8.569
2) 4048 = 9.251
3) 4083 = 5.628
